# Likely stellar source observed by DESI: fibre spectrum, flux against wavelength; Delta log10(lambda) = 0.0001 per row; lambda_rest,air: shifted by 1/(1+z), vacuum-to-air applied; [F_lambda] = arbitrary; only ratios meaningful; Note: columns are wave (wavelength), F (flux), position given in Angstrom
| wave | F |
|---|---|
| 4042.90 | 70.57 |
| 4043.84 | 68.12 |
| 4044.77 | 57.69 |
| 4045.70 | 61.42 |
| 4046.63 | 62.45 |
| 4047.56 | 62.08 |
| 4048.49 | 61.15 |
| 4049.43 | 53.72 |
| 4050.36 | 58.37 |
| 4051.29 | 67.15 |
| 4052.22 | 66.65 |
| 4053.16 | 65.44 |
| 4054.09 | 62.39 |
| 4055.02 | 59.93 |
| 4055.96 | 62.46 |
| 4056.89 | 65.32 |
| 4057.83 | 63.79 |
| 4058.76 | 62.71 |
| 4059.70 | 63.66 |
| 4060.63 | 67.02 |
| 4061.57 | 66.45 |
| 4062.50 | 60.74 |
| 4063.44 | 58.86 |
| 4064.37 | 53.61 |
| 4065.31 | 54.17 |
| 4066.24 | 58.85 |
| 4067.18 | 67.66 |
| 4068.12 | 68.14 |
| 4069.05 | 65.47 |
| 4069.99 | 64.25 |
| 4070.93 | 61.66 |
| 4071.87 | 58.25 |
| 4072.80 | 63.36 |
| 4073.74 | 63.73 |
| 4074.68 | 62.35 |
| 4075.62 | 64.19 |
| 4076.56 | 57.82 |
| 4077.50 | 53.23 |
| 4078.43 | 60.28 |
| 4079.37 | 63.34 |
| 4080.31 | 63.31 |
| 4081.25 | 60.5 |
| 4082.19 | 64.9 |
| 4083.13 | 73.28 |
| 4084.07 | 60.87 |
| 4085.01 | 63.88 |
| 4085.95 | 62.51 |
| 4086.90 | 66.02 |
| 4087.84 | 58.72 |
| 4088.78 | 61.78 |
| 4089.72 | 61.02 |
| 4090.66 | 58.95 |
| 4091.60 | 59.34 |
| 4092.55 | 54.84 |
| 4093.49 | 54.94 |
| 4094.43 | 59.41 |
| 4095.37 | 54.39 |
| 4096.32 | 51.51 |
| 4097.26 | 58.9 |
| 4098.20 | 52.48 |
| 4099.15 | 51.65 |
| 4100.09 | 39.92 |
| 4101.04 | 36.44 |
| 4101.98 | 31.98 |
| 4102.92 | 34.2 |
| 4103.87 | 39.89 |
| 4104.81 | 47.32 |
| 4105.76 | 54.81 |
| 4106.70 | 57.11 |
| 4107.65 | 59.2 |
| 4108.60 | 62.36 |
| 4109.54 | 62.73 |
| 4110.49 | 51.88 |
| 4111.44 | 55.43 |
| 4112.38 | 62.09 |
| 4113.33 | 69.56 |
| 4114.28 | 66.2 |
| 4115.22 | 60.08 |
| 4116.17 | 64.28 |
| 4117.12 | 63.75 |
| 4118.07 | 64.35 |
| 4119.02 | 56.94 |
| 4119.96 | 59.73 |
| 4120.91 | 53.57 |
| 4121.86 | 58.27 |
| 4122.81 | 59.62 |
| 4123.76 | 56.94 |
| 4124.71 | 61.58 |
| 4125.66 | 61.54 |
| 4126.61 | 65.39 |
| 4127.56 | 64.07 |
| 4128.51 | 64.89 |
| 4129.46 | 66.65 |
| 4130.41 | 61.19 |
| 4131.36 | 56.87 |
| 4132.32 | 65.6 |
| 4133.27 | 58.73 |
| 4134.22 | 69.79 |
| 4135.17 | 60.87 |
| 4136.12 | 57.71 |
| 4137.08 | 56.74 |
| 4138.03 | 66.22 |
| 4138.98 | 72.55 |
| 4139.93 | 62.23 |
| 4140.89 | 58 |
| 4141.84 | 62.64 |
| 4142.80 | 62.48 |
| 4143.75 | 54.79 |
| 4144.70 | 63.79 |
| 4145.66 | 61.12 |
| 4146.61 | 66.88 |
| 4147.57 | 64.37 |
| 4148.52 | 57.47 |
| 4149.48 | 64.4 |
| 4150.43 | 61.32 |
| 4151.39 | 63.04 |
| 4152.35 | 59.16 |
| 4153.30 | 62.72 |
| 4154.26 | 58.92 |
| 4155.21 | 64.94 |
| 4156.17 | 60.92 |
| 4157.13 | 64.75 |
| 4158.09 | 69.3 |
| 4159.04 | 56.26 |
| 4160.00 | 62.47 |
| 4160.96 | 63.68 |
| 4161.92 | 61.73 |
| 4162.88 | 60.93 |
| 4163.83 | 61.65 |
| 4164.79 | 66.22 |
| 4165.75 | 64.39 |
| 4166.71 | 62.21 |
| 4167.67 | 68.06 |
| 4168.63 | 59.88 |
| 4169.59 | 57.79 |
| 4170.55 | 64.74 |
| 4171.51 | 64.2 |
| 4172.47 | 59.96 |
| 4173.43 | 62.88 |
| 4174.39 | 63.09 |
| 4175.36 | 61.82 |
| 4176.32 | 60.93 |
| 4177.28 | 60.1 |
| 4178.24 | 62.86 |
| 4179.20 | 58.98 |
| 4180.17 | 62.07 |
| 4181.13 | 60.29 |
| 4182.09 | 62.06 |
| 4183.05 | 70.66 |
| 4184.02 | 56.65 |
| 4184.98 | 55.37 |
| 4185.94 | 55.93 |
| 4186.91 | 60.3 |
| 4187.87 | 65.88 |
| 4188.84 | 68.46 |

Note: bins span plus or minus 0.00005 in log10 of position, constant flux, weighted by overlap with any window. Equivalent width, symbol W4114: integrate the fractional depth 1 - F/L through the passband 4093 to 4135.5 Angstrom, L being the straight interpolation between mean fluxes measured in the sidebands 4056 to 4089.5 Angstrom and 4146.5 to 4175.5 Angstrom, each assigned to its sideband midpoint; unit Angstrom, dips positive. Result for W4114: 3.7 Angstrom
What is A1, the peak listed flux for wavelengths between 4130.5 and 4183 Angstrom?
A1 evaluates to 72.55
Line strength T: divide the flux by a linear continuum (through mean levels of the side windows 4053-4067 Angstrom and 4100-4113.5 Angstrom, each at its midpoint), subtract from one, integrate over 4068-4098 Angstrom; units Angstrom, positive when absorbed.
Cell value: -2.41 Angstrom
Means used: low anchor 61.7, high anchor 50.9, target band 60.9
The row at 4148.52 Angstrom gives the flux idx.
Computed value 57.47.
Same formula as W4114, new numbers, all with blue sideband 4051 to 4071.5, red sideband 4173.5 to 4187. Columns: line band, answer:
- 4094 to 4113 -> 3.3 Angstrom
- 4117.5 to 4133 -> 0.2 Angstrom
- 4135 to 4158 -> -0.3 Angstrom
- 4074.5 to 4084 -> 0.1 Angstrom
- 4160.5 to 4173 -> -0.3 Angstrom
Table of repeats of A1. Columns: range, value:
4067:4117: 73.28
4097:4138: 69.79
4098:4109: 62.36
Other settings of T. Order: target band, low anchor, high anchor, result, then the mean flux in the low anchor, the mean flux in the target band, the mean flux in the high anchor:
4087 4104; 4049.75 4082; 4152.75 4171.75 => 2.9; 62.2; 51.7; 62.8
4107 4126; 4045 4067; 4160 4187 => 0.4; 61.7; 60.5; 61.8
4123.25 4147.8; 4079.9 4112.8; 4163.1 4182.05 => -1.4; 55.6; 62.4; 62.2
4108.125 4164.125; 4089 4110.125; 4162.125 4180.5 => -4.6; 52.1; 61.8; 62.2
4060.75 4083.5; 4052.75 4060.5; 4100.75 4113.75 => -0.8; 63.4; 62.1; 52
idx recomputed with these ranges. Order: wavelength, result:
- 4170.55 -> 64.74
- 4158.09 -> 69.3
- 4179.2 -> 58.98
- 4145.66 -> 61.12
